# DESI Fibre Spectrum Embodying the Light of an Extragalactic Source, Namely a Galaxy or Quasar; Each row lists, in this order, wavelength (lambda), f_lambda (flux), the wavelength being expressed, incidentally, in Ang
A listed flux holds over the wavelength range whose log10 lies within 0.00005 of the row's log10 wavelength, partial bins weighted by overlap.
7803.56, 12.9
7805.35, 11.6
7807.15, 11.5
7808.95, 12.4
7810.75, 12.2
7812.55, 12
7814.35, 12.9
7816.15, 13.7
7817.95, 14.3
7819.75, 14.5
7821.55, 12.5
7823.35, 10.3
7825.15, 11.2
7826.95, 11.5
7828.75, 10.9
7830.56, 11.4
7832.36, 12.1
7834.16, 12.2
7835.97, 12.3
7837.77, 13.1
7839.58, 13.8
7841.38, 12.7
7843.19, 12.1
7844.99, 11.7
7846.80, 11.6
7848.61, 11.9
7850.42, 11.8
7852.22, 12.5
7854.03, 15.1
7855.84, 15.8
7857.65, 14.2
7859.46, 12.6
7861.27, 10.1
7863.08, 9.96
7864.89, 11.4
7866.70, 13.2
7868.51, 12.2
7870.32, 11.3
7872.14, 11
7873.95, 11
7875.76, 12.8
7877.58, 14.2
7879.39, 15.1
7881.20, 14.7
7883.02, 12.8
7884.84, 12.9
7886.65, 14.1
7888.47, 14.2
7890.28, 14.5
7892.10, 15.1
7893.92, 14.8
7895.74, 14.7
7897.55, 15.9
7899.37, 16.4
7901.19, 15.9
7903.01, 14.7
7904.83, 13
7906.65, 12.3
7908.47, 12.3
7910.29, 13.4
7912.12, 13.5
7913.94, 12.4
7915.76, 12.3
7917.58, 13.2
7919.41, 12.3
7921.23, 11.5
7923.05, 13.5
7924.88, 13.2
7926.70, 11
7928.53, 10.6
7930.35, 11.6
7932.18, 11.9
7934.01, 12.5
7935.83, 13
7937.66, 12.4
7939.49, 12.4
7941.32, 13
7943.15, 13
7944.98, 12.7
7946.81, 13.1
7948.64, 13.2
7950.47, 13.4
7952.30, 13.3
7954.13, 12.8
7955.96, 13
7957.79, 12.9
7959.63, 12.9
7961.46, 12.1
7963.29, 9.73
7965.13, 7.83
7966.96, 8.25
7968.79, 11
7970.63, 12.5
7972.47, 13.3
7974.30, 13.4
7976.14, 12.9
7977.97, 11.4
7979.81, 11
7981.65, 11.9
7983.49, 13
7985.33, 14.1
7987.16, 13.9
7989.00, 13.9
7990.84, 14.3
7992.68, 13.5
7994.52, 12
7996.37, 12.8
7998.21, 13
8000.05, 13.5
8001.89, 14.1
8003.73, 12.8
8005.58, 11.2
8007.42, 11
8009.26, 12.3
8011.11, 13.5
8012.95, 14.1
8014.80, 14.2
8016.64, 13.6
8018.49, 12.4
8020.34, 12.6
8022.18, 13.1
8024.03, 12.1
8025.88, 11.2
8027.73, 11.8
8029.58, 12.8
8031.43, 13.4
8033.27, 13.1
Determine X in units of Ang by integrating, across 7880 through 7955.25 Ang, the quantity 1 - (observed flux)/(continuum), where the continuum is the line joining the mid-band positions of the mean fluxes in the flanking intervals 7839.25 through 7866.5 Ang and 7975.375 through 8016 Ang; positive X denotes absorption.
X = -3.4 Ang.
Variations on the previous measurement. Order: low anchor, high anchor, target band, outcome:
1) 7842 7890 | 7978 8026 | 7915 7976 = 2.88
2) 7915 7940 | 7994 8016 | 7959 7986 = 2.08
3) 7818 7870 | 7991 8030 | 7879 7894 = -2.10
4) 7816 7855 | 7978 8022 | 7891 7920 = -2.92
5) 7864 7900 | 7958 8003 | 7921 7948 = 1.13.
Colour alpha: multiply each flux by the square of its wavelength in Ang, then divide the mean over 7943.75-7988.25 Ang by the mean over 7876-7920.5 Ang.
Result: 0.90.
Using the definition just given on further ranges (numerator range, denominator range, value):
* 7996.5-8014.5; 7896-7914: 0.94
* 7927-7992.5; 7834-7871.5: 1.02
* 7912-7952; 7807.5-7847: 1.04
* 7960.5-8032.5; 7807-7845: 1.05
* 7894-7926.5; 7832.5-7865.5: 1.10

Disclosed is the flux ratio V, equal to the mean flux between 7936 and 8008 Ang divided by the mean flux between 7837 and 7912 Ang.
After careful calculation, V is 0.9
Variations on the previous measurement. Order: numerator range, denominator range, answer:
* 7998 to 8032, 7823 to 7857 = 1.03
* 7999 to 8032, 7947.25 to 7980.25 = 1.07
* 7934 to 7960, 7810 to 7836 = 1.05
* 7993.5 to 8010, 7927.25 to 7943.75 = 1.03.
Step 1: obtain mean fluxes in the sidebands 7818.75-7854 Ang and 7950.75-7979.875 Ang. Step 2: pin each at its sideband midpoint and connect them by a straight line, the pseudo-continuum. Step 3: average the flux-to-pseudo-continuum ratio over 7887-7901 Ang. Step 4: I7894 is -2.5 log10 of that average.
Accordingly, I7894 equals -0.25 mag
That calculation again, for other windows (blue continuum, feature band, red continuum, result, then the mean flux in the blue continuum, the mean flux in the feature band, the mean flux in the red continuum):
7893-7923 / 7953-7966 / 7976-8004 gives 0.14 mag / 13.7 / 11.6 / 13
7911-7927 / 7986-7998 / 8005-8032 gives -0.06 mag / 12.6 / 13.4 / 12.6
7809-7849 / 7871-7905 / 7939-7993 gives -0.14 mag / 12.3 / 14.1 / 12.4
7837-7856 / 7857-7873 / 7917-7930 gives 0.08 mag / 12.8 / 11.7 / 12.1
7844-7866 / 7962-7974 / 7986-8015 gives 0.21 mag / 12.4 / 10.6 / 13.1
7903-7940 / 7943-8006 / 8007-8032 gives 0.01 mag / 12.5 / 12.5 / 12.7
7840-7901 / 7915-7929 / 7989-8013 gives 0.07 mag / 13.2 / 12.2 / 12.9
